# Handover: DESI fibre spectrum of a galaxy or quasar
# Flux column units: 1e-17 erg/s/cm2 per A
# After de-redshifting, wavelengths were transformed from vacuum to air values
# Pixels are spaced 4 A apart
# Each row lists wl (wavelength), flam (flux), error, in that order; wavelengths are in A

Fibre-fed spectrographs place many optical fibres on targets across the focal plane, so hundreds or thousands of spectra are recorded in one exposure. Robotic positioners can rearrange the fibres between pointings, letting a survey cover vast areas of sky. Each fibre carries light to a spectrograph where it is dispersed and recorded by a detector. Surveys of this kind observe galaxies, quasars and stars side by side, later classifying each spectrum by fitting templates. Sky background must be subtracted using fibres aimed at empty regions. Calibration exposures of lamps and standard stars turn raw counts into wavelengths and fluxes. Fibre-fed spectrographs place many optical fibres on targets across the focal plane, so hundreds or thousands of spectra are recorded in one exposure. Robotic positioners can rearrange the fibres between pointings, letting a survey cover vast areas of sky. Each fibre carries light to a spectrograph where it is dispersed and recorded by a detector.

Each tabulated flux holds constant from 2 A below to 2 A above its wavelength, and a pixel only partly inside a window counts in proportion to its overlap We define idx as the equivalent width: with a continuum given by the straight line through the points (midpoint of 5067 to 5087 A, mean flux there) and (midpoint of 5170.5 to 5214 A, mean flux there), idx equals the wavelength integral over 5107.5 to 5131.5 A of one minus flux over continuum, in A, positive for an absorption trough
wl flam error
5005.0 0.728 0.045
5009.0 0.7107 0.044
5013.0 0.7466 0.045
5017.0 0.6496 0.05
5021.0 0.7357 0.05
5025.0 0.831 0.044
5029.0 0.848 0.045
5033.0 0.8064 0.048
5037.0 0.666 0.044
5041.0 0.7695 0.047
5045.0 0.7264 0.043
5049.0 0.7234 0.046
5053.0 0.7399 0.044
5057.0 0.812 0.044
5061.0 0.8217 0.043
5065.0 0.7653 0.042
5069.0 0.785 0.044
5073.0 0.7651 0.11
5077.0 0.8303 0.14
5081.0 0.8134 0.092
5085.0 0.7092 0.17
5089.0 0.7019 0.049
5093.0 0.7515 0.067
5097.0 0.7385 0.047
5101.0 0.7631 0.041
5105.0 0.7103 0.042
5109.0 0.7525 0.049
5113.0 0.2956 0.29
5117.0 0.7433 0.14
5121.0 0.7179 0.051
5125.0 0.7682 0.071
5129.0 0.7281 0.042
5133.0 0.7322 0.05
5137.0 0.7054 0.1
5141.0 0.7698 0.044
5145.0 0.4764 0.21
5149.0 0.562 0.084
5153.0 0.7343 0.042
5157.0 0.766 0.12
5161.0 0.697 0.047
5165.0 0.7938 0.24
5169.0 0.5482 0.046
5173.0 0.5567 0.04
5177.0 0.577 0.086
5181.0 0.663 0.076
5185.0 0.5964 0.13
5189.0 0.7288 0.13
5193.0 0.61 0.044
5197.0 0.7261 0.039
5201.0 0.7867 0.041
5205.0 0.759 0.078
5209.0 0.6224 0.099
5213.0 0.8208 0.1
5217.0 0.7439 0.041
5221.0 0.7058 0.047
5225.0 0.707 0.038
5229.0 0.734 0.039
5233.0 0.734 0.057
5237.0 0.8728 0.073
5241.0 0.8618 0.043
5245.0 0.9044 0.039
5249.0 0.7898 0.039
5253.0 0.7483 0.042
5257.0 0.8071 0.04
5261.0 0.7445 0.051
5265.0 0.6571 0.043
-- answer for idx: 2.4 A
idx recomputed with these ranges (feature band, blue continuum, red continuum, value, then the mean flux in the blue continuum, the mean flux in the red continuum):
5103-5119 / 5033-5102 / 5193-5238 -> 2.7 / 0.759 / 0.738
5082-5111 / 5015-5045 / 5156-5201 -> -0.8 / 0.756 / 0.664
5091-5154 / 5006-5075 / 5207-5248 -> 6.6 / 0.759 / 0.771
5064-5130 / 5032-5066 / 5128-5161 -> -0.4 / 0.757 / 0.684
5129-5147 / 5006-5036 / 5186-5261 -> 1.9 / 0.757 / 0.756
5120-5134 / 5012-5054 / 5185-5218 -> -0.1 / 0.75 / 0.716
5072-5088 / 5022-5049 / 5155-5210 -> -0.8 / 0.769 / 0.675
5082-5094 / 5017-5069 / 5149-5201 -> 0.1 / 0.766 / 0.667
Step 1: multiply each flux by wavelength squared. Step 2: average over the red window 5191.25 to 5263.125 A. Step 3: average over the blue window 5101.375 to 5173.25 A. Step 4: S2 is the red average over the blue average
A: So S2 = 1.17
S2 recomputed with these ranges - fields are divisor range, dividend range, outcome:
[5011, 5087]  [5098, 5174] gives 0.92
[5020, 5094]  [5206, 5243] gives 1.05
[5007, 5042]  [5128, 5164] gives 0.96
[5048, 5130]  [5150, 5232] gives 0.98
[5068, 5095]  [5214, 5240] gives 1.05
